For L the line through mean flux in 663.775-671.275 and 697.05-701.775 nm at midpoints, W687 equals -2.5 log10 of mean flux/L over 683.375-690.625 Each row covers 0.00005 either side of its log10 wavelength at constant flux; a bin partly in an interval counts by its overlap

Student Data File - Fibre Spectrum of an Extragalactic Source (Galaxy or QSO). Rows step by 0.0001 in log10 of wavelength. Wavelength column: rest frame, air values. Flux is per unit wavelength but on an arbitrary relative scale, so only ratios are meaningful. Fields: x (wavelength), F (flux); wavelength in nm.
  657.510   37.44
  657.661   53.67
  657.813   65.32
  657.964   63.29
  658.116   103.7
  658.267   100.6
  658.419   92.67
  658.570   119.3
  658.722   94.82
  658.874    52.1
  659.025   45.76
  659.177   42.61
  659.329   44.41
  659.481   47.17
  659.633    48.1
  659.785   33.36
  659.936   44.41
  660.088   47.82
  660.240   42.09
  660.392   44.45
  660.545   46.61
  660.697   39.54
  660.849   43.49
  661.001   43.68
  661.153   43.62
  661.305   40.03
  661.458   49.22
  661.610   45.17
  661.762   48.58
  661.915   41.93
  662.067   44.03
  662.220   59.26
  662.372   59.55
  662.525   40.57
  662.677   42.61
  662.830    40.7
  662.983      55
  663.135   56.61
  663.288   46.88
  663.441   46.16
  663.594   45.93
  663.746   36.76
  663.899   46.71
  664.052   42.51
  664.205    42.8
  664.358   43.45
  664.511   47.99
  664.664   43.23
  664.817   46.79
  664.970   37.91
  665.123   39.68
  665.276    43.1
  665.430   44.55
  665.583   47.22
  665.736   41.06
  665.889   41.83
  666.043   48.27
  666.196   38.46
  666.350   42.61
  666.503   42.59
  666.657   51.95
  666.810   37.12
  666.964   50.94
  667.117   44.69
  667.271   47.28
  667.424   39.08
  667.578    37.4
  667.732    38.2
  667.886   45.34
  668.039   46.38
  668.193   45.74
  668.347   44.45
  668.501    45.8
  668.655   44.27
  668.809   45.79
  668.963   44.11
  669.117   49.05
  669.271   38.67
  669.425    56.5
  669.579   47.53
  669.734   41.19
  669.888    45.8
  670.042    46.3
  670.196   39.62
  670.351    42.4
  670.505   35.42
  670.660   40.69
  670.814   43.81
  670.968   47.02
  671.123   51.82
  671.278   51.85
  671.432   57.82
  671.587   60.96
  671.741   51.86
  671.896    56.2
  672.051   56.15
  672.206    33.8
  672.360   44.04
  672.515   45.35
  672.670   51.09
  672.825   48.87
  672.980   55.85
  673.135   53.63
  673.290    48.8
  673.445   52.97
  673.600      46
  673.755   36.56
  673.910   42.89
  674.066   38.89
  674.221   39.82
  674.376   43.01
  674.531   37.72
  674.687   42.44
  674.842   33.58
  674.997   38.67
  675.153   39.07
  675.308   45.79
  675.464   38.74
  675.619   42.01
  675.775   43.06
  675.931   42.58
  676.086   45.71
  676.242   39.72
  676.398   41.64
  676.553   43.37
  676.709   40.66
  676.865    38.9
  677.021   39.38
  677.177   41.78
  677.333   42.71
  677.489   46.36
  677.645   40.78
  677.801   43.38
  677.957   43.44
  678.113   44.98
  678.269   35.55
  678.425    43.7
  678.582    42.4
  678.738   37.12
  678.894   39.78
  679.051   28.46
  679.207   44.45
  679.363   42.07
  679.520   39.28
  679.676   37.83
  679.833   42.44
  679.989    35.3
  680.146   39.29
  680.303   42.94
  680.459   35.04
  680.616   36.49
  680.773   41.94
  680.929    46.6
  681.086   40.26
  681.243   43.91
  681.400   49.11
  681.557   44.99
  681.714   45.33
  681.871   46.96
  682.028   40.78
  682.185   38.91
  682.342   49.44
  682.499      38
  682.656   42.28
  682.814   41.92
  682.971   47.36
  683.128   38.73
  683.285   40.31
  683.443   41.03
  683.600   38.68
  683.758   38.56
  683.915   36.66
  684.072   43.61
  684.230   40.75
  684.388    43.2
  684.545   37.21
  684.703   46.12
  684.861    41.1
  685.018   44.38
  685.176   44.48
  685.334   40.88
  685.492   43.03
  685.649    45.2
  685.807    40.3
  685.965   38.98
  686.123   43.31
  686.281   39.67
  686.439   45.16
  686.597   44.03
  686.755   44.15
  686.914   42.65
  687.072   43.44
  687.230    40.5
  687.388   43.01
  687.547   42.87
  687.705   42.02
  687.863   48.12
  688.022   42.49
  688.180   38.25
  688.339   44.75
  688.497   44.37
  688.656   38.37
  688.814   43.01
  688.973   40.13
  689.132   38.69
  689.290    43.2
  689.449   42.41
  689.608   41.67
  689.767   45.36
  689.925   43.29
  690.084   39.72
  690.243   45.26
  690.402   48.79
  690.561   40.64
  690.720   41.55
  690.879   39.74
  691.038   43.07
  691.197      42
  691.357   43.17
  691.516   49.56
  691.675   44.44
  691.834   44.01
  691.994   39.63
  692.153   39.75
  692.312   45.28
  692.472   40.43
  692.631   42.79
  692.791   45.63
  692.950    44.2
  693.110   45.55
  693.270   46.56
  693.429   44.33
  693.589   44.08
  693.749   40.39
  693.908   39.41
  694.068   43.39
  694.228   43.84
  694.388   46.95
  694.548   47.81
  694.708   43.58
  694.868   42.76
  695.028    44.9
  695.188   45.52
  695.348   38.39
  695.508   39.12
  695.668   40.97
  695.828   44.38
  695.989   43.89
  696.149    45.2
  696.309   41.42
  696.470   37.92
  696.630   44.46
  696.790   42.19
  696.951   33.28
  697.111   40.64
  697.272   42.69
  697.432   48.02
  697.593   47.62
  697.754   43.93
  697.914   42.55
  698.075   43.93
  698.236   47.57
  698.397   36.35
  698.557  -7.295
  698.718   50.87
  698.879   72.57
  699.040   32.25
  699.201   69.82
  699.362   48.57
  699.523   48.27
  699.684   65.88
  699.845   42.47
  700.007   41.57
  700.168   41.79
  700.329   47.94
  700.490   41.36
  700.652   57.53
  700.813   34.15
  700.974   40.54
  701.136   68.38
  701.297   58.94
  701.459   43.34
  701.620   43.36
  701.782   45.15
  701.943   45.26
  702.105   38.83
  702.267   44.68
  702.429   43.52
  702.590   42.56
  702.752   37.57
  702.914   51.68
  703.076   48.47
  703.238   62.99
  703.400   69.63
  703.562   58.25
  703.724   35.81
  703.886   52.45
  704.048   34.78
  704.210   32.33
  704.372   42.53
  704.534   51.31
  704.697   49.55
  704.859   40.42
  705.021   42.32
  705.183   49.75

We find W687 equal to 0.08 mag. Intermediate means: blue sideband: 44.1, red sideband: 46.1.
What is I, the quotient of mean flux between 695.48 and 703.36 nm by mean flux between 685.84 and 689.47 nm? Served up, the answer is 1.1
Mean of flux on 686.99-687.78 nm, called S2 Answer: 42.4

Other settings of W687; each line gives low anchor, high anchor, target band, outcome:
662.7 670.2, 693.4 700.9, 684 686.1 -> 0.05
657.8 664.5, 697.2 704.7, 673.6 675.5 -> 0.25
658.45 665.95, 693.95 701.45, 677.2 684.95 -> 0.12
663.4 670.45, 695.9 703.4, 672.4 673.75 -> -0.12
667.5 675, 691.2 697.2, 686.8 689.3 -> 0.04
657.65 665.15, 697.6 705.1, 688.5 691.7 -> 0.12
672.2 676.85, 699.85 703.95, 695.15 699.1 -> 0.13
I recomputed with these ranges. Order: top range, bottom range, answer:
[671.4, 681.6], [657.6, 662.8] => 0.78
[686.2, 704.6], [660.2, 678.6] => 0.99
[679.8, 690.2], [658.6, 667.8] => 0.92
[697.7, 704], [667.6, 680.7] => 1.08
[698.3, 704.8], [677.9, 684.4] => 1.13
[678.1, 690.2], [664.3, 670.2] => 0.94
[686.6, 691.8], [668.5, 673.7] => 0.90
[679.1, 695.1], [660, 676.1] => 0.94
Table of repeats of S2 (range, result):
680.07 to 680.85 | 39.1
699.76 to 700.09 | 42.3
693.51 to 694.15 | 41.8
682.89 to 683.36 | 42.2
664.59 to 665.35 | 42.2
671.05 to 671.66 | 55.6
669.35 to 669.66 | 51.8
